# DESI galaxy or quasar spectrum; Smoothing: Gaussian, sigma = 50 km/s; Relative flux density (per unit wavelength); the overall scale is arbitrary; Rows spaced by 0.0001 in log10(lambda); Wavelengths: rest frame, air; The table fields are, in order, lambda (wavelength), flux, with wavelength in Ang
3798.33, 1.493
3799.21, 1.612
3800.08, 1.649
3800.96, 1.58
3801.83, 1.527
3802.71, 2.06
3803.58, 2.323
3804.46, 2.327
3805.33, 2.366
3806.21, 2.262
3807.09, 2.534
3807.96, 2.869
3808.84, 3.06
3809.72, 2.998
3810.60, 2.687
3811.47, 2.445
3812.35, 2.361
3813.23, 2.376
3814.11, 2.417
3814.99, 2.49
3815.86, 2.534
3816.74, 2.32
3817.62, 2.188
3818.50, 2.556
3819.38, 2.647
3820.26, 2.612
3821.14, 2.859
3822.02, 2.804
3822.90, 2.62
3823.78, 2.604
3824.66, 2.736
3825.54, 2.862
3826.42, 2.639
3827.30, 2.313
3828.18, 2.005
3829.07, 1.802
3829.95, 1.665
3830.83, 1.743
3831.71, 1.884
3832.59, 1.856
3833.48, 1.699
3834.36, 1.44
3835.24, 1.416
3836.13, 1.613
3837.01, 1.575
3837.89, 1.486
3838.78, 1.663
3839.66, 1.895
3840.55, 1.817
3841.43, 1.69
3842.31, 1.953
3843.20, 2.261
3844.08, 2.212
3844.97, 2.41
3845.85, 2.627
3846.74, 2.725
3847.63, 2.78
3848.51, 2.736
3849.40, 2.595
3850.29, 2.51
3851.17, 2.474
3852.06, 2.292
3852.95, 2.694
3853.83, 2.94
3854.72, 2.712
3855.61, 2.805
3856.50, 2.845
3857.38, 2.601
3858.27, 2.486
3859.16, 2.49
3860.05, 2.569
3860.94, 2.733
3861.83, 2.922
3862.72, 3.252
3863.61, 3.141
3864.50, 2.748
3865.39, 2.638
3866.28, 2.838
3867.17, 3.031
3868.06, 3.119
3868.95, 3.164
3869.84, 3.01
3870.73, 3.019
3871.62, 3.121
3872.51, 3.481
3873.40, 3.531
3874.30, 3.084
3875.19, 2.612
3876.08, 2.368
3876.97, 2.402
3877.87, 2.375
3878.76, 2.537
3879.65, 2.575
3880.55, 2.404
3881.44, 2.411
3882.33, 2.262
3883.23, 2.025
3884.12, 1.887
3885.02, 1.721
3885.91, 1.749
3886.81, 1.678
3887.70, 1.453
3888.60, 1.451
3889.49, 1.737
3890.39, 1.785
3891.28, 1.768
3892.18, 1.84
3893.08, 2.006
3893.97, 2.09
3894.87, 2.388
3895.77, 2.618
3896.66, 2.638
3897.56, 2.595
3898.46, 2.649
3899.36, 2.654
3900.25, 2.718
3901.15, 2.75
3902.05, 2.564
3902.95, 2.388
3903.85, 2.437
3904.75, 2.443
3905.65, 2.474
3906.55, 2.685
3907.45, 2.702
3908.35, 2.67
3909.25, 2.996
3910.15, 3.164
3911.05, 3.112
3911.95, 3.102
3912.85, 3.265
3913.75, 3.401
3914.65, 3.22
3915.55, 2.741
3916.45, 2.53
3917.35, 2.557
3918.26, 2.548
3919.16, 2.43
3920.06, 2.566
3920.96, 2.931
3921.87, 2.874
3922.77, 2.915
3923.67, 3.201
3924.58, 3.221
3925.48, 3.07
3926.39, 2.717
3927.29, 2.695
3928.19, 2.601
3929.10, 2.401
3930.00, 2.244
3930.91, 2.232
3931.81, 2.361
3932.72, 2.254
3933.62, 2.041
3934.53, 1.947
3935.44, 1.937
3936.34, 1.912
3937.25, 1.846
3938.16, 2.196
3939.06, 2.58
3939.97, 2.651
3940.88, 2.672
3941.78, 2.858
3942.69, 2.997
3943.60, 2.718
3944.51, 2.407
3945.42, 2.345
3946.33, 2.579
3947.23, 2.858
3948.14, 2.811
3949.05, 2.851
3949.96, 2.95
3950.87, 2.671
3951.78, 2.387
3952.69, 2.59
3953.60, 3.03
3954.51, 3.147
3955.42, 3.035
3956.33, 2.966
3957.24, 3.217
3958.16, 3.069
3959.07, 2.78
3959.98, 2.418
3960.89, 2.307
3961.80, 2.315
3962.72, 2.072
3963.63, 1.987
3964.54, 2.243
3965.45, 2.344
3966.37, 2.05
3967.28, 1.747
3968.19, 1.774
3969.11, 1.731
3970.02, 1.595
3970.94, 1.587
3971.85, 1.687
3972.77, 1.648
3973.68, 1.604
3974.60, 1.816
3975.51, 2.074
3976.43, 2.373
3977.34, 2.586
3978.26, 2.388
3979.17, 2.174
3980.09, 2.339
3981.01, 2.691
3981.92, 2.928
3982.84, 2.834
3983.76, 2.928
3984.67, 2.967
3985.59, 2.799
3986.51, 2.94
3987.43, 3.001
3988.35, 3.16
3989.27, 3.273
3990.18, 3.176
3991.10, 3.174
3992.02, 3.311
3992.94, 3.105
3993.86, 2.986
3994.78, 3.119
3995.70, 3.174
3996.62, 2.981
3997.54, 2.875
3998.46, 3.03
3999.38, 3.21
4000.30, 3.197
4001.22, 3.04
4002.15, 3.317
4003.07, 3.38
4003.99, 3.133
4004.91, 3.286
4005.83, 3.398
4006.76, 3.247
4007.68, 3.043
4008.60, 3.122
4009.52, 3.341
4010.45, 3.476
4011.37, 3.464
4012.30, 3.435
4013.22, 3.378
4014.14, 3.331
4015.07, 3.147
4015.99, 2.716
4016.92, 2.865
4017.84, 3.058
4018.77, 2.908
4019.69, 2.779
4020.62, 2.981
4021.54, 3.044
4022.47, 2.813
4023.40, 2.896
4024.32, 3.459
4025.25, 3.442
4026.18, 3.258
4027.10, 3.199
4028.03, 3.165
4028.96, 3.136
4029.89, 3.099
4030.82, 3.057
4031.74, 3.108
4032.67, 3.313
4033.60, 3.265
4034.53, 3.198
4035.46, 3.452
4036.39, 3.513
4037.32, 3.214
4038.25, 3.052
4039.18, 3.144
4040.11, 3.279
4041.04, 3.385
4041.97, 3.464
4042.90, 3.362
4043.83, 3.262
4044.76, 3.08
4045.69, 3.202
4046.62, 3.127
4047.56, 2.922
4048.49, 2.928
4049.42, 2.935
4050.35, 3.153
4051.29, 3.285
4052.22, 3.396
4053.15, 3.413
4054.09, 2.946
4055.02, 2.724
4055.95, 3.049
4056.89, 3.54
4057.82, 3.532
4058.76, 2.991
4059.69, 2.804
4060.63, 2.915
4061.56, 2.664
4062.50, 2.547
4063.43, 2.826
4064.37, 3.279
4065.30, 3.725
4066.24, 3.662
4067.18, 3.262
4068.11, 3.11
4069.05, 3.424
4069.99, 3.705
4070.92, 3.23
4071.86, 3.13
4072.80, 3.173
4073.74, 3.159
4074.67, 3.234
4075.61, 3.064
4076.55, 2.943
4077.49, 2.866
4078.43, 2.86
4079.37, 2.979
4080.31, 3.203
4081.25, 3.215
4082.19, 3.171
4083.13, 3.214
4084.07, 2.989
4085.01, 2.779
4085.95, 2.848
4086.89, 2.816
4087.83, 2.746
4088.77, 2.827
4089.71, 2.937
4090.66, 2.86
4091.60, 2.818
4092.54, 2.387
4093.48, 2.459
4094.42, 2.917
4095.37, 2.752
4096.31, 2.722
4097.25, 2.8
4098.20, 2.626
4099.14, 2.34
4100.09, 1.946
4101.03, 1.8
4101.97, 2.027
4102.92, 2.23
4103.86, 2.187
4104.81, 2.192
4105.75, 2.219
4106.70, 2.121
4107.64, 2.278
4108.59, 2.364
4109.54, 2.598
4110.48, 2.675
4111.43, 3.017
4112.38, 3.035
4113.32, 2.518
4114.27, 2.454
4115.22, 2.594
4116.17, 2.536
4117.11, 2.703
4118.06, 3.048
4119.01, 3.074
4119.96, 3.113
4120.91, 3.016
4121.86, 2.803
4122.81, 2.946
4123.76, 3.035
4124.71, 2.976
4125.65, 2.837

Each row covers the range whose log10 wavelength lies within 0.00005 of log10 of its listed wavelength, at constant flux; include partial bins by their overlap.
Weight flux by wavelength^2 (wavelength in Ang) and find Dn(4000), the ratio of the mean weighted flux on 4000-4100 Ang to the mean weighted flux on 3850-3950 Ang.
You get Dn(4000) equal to 1.3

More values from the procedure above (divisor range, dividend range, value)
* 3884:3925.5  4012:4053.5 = 1.34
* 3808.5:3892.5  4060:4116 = 1.31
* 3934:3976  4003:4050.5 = 1.39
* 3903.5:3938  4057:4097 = 1.24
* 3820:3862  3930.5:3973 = 1.10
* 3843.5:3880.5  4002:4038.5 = 1.25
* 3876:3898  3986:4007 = 1.58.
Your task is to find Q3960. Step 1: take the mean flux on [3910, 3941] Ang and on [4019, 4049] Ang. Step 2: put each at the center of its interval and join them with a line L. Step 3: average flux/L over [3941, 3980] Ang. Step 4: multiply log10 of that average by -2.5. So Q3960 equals 0.16 mag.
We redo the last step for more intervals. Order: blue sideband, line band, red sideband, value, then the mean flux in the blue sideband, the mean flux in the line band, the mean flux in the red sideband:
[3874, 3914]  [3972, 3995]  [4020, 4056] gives 0.082 mag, 2.41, 2.68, 3.17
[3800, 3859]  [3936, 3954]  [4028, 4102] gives 0.028 mag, 2.31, 2.6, 3.03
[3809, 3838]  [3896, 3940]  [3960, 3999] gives -0.096 mag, 2.27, 2.63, 2.5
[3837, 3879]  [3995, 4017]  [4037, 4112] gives -0.133 mag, 2.62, 3.2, 2.92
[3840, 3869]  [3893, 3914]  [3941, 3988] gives -0.057 mag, 2.62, 2.69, 2.48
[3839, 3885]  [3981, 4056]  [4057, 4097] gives -0.084 mag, 2.61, 3.14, 3.02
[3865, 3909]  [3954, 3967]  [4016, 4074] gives 0.091 mag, 2.46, 2.56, 3.16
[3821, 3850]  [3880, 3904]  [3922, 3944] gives 0.092 mag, 2.15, 2.17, 2.52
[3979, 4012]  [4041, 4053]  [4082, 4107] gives -0.135 mag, 3.08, 3.19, 2.58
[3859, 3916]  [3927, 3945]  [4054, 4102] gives 0.130 mag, 2.58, 2.37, 2.94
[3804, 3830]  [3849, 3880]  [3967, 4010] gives -0.089 mag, 2.51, 2.79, 2.74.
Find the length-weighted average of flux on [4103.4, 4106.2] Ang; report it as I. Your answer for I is 2.2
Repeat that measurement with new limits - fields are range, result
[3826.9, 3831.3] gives 1.9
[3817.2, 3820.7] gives 2.5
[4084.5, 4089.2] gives 2.81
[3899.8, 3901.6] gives 2.74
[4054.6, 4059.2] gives 3.17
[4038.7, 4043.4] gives 3.33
